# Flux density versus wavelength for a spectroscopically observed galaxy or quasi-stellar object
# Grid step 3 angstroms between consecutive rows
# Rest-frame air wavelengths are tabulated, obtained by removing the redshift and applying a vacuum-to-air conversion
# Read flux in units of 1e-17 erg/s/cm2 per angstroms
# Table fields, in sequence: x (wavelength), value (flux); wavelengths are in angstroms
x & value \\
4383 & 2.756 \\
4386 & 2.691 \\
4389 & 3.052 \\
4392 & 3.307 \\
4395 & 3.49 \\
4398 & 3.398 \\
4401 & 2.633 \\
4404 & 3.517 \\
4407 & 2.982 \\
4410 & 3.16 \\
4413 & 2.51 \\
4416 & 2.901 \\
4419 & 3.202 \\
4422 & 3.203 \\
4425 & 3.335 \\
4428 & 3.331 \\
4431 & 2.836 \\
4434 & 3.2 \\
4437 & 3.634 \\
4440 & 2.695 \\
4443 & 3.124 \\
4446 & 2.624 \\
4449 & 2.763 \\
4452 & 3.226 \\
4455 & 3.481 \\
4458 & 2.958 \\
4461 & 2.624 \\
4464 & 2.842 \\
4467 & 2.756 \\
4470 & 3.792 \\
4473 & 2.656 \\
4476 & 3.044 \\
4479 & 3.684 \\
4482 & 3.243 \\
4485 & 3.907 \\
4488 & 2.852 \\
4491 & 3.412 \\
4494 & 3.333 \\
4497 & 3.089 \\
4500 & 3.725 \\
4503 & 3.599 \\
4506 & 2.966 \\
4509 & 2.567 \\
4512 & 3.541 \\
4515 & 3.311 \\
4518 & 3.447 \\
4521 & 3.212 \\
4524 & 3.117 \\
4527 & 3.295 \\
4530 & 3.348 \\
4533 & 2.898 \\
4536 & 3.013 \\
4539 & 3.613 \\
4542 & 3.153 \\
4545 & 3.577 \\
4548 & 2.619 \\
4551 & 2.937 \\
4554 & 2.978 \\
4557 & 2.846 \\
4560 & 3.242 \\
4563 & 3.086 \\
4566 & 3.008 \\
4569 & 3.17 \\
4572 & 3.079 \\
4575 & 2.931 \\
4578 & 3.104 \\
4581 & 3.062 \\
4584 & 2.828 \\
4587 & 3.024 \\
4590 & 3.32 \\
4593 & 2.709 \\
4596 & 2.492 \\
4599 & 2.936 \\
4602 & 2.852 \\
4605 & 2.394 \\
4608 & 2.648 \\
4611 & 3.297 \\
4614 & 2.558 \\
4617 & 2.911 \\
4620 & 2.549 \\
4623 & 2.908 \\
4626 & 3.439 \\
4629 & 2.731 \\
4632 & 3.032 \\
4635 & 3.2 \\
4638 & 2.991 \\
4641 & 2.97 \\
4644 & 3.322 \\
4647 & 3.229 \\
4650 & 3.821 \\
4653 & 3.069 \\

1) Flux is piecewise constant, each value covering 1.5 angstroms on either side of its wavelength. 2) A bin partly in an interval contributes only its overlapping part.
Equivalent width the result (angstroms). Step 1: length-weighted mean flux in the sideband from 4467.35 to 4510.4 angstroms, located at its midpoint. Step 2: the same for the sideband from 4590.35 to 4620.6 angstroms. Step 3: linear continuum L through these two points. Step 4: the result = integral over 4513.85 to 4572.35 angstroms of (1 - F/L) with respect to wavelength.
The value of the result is -2.25 angstroms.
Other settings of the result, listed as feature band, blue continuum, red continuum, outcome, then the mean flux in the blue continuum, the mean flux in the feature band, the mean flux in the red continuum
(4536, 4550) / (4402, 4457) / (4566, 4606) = -1.10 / 3.09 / 3.21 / 2.93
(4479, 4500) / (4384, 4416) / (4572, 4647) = -2.49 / 3.06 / 3.36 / 2.93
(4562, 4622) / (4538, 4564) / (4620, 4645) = 3.45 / 3.11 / 2.9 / 3.04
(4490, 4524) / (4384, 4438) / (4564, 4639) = -2.88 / 3.12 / 3.28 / 2.93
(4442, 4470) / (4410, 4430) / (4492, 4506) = 2.12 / 3.08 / 2.98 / 3.39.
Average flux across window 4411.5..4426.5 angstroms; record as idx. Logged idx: 3.03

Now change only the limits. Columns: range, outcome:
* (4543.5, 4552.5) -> 3.04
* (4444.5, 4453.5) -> 2.87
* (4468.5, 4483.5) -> 3.28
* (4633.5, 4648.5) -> 3.14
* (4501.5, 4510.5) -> 3.04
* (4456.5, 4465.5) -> 2.81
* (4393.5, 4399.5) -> 3.44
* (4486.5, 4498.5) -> 3.17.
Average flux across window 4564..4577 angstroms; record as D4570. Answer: 3.05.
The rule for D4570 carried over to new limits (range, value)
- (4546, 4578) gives 3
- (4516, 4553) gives 3.18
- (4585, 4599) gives 2.89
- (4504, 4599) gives 3.08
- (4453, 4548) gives 3.22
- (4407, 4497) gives 3.11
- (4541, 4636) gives 2.95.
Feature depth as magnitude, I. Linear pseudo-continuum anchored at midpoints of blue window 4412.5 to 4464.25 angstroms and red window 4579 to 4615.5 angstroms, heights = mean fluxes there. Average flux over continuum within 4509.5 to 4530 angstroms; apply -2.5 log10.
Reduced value -0.12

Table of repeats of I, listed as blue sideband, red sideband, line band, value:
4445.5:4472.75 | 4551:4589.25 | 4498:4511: -0.07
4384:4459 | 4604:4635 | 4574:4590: -0.04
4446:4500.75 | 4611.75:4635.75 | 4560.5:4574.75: -0.03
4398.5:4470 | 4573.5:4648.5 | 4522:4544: -0.08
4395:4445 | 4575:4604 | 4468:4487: -0.11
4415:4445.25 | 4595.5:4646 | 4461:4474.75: 0.04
